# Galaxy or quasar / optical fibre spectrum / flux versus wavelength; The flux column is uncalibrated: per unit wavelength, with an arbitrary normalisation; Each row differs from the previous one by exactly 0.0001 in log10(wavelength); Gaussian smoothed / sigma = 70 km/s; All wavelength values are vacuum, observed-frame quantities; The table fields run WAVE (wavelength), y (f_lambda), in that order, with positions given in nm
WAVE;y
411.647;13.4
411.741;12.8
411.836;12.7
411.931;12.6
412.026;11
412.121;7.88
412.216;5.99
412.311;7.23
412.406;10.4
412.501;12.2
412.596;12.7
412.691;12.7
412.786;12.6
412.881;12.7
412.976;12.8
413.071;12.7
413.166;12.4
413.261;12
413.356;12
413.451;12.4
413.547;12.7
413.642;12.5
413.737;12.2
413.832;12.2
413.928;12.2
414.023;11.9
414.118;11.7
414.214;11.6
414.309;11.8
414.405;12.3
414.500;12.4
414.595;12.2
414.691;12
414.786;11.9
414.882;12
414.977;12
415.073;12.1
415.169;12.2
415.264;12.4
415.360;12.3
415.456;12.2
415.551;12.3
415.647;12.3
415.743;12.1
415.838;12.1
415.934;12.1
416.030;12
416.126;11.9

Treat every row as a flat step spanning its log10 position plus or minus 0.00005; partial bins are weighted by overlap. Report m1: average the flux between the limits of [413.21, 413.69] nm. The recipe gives 12.3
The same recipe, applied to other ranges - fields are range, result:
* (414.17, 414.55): 12.1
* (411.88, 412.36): 8.96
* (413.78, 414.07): 12.1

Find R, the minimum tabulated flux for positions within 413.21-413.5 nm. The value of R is 12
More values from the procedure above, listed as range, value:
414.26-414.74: 11.8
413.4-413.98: 12.2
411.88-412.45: 5.99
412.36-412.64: 10.4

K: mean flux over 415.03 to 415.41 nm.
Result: 12.2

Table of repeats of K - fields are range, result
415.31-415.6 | 12.3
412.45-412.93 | 12.6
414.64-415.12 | 12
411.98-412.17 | 9.39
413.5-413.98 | 12.4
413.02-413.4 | 12.3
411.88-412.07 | 11.8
